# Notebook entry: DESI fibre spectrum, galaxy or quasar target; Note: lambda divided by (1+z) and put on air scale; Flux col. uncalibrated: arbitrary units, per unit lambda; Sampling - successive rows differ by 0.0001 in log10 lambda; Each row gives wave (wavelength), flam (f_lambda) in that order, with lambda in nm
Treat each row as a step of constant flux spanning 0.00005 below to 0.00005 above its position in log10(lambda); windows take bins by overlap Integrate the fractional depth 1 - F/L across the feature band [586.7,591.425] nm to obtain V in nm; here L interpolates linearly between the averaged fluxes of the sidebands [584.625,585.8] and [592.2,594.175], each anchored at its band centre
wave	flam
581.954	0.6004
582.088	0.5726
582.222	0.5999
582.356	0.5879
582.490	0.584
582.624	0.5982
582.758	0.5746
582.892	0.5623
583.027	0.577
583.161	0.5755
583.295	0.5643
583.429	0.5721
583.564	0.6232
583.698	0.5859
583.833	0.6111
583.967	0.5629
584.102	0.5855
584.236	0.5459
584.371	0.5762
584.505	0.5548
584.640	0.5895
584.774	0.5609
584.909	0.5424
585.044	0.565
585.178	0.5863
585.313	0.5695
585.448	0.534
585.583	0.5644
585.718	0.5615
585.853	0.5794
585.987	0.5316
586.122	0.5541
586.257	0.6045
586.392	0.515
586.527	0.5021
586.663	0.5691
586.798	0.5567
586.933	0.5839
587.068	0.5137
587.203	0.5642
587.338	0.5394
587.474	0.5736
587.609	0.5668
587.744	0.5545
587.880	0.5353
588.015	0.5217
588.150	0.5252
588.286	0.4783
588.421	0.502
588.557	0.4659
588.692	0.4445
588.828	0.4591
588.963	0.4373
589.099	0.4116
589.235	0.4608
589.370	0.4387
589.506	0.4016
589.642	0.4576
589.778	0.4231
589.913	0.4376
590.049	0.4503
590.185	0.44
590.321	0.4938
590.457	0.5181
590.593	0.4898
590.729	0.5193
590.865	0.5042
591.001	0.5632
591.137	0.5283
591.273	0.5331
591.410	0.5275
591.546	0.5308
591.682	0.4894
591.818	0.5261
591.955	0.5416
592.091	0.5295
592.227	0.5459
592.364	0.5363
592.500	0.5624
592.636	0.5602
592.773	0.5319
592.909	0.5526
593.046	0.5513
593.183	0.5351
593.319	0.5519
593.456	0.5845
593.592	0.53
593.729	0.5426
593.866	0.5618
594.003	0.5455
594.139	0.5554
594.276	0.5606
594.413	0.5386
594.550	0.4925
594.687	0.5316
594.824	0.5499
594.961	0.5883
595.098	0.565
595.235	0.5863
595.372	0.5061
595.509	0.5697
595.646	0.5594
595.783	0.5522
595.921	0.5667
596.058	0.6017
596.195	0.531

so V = 0.50 nm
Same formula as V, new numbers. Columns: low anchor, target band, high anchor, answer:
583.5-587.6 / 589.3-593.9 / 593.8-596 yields 0.346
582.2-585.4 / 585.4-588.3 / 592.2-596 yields 0.107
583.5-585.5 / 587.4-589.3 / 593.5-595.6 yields 0.230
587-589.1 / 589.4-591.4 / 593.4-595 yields 0.155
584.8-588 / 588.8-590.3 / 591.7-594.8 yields 0.301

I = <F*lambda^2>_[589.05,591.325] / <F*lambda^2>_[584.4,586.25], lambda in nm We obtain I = 0.9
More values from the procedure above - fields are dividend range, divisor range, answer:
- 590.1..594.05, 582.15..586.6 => 0.96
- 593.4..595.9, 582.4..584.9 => 0.99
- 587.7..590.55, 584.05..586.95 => 0.85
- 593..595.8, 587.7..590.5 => 1.20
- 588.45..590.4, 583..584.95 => 0.79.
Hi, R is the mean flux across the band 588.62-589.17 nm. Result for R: 0.438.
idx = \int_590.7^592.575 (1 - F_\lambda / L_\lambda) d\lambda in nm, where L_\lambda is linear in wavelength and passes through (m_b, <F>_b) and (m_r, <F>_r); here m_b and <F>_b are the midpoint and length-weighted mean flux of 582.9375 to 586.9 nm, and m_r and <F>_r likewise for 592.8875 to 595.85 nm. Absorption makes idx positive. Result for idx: 0.079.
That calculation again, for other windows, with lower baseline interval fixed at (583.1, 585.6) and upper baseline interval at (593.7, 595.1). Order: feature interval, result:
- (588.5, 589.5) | 0.21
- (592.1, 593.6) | 0.01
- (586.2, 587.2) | 0.03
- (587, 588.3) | 0.06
